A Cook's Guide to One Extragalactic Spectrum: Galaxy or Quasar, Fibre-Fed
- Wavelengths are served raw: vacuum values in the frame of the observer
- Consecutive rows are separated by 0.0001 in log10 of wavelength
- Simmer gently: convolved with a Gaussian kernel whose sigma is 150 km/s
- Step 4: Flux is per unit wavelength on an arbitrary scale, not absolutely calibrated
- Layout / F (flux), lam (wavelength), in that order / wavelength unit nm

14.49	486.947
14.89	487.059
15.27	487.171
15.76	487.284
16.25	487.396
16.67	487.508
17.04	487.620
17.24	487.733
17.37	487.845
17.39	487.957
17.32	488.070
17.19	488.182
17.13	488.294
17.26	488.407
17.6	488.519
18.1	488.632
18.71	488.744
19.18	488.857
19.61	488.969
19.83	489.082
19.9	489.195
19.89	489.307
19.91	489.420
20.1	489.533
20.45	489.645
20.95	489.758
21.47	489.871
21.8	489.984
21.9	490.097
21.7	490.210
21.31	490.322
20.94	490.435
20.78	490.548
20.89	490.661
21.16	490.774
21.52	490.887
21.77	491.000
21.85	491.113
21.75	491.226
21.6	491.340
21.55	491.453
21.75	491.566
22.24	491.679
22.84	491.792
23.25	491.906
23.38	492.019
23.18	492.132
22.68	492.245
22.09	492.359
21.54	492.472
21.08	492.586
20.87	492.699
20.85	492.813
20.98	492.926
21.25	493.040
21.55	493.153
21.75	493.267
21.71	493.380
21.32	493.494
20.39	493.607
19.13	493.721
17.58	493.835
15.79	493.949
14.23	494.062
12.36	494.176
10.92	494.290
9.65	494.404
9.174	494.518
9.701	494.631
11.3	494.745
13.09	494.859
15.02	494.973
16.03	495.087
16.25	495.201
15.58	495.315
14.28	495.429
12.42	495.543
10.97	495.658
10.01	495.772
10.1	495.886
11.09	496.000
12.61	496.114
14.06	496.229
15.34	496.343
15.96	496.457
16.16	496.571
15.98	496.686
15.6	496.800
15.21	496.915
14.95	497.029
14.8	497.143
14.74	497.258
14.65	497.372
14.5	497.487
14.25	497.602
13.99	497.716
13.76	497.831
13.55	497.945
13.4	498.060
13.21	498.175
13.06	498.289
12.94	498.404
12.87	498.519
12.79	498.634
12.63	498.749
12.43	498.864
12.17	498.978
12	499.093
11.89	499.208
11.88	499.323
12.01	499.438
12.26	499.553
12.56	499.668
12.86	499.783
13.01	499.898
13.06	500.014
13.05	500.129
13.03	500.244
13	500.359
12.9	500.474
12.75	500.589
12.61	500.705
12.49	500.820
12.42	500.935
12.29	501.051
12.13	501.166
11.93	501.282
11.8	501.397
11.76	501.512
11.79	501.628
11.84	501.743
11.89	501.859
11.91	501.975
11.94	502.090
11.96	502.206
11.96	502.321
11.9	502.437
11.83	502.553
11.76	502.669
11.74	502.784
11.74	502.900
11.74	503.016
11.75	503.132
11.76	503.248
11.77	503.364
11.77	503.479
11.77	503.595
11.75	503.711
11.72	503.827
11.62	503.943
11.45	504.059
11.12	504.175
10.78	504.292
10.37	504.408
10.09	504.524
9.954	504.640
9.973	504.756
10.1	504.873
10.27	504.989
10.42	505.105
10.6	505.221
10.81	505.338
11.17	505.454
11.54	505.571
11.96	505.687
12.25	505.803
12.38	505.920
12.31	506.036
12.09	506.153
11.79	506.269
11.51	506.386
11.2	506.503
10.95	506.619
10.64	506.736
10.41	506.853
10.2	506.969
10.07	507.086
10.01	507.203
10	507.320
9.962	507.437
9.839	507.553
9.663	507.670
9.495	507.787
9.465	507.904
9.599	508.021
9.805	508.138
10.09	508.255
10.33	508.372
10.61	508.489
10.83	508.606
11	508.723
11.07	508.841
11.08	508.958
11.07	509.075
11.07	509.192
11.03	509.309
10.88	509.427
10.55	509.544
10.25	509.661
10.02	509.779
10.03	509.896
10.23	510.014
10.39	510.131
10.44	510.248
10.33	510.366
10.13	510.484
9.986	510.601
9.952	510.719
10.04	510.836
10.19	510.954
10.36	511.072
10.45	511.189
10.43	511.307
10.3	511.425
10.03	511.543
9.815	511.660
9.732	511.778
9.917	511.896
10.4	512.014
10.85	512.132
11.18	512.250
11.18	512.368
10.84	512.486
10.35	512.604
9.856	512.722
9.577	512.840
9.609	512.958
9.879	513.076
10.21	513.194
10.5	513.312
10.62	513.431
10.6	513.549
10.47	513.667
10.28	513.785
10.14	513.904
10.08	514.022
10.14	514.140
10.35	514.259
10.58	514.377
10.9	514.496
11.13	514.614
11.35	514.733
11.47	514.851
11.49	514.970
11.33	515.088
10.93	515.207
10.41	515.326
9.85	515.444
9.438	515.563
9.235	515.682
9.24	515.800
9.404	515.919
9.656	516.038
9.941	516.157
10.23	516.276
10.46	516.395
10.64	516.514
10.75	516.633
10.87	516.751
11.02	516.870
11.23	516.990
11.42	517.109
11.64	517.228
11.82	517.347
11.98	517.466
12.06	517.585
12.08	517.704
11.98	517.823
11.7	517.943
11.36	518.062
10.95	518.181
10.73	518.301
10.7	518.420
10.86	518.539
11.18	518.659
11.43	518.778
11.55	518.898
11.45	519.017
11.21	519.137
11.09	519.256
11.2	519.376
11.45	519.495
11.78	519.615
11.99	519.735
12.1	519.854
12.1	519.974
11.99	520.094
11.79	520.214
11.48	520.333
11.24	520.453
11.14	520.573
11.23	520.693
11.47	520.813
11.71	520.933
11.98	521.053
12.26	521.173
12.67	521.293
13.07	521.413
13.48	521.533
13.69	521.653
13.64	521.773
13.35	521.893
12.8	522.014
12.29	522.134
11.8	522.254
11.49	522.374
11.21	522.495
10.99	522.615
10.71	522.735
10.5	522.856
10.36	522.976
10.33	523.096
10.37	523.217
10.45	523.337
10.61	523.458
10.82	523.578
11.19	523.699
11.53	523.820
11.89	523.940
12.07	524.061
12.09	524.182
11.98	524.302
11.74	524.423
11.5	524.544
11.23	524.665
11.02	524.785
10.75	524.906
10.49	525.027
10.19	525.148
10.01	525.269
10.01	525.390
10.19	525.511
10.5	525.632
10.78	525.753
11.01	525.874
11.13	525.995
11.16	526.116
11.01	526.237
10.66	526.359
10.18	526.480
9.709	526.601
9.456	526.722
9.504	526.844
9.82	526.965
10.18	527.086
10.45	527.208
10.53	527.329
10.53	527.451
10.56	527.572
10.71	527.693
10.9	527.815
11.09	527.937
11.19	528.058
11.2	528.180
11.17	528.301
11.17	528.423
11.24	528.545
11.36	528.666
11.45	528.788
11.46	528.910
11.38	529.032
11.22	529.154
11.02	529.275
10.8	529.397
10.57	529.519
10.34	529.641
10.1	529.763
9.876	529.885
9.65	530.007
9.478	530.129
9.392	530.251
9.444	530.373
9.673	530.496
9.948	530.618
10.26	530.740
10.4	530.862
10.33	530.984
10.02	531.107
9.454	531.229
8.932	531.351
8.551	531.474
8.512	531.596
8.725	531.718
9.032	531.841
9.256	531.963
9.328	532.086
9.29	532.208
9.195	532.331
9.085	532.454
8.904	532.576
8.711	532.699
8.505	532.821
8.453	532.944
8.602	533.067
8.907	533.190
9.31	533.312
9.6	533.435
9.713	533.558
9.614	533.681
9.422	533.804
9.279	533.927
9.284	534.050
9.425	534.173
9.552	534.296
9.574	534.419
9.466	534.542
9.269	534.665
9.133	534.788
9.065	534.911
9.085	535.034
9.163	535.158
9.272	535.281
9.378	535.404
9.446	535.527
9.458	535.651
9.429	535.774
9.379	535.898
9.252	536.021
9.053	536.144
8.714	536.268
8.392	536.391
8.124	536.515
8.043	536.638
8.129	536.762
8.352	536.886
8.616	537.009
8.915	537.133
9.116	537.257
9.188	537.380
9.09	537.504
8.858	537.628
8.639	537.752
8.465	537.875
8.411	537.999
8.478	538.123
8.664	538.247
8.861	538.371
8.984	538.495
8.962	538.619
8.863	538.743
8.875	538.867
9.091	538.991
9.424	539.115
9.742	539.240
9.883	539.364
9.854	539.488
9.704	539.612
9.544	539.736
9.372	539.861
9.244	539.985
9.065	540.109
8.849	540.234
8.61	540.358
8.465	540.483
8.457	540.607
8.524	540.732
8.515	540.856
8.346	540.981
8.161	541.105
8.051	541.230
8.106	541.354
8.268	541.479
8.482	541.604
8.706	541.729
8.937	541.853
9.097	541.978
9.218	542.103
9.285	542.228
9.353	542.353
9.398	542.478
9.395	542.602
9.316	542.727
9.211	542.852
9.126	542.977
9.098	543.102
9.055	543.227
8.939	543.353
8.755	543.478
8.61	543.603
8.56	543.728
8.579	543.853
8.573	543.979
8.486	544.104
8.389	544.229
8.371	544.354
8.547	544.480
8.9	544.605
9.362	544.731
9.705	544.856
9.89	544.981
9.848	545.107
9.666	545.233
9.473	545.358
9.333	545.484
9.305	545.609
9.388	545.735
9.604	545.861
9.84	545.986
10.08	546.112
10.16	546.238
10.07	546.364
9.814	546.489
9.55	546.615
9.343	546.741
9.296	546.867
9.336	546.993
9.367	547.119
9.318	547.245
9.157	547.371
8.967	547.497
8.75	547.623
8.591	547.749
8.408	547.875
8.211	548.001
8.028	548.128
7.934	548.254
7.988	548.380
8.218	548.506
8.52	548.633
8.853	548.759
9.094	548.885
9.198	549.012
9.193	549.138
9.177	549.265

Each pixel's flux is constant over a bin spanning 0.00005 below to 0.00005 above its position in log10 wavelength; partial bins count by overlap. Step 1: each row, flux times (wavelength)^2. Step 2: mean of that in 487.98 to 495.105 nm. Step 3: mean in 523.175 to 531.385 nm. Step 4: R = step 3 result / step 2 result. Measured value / 0.64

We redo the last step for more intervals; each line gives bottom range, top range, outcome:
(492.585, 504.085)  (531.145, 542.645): 0.76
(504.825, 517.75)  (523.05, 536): 1.02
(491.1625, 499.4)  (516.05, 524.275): 0.79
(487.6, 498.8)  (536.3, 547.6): 0.63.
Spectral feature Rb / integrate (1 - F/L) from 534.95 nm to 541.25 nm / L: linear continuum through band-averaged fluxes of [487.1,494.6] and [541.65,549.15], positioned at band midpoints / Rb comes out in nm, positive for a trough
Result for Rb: 0.92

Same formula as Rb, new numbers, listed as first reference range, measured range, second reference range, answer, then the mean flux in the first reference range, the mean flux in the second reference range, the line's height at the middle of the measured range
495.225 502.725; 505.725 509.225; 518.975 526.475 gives 0.486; 13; 11.4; 12.4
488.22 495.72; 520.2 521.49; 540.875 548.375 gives 0.157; 18.9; 9.03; 13.5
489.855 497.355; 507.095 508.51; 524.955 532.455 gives 0.465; 17.8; 10.2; 14.7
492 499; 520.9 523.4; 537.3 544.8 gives -0.045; 15.5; 8.89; 11.6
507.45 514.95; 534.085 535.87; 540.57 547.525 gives 0.020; 10.4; 9.09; 9.44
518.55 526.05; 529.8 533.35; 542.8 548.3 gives 0.418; 11.5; 9.12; 10.5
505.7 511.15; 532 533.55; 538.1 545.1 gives 0.059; 10.6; 8.94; 9.38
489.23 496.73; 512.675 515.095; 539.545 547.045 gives 0.659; 18.2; 9.08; 14.4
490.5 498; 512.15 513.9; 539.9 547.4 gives 0.460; 17.1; 9.07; 14.1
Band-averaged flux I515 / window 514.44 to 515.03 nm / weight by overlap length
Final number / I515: 11.3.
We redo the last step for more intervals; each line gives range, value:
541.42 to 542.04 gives 8.7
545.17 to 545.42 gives 9.58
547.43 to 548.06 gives 8.6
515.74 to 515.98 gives 9.34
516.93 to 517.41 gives 11.5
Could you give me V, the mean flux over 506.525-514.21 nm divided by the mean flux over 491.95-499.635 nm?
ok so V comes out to 0.67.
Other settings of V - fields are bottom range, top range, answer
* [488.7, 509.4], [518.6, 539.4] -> 0.72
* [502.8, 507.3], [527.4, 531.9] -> 0.92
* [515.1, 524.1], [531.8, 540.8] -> 0.80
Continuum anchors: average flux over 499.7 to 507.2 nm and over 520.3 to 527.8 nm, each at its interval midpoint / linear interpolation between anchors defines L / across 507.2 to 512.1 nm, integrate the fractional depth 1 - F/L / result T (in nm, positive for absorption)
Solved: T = 0.52 nm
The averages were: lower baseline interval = 11.6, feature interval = 10.3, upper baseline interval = 11.2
